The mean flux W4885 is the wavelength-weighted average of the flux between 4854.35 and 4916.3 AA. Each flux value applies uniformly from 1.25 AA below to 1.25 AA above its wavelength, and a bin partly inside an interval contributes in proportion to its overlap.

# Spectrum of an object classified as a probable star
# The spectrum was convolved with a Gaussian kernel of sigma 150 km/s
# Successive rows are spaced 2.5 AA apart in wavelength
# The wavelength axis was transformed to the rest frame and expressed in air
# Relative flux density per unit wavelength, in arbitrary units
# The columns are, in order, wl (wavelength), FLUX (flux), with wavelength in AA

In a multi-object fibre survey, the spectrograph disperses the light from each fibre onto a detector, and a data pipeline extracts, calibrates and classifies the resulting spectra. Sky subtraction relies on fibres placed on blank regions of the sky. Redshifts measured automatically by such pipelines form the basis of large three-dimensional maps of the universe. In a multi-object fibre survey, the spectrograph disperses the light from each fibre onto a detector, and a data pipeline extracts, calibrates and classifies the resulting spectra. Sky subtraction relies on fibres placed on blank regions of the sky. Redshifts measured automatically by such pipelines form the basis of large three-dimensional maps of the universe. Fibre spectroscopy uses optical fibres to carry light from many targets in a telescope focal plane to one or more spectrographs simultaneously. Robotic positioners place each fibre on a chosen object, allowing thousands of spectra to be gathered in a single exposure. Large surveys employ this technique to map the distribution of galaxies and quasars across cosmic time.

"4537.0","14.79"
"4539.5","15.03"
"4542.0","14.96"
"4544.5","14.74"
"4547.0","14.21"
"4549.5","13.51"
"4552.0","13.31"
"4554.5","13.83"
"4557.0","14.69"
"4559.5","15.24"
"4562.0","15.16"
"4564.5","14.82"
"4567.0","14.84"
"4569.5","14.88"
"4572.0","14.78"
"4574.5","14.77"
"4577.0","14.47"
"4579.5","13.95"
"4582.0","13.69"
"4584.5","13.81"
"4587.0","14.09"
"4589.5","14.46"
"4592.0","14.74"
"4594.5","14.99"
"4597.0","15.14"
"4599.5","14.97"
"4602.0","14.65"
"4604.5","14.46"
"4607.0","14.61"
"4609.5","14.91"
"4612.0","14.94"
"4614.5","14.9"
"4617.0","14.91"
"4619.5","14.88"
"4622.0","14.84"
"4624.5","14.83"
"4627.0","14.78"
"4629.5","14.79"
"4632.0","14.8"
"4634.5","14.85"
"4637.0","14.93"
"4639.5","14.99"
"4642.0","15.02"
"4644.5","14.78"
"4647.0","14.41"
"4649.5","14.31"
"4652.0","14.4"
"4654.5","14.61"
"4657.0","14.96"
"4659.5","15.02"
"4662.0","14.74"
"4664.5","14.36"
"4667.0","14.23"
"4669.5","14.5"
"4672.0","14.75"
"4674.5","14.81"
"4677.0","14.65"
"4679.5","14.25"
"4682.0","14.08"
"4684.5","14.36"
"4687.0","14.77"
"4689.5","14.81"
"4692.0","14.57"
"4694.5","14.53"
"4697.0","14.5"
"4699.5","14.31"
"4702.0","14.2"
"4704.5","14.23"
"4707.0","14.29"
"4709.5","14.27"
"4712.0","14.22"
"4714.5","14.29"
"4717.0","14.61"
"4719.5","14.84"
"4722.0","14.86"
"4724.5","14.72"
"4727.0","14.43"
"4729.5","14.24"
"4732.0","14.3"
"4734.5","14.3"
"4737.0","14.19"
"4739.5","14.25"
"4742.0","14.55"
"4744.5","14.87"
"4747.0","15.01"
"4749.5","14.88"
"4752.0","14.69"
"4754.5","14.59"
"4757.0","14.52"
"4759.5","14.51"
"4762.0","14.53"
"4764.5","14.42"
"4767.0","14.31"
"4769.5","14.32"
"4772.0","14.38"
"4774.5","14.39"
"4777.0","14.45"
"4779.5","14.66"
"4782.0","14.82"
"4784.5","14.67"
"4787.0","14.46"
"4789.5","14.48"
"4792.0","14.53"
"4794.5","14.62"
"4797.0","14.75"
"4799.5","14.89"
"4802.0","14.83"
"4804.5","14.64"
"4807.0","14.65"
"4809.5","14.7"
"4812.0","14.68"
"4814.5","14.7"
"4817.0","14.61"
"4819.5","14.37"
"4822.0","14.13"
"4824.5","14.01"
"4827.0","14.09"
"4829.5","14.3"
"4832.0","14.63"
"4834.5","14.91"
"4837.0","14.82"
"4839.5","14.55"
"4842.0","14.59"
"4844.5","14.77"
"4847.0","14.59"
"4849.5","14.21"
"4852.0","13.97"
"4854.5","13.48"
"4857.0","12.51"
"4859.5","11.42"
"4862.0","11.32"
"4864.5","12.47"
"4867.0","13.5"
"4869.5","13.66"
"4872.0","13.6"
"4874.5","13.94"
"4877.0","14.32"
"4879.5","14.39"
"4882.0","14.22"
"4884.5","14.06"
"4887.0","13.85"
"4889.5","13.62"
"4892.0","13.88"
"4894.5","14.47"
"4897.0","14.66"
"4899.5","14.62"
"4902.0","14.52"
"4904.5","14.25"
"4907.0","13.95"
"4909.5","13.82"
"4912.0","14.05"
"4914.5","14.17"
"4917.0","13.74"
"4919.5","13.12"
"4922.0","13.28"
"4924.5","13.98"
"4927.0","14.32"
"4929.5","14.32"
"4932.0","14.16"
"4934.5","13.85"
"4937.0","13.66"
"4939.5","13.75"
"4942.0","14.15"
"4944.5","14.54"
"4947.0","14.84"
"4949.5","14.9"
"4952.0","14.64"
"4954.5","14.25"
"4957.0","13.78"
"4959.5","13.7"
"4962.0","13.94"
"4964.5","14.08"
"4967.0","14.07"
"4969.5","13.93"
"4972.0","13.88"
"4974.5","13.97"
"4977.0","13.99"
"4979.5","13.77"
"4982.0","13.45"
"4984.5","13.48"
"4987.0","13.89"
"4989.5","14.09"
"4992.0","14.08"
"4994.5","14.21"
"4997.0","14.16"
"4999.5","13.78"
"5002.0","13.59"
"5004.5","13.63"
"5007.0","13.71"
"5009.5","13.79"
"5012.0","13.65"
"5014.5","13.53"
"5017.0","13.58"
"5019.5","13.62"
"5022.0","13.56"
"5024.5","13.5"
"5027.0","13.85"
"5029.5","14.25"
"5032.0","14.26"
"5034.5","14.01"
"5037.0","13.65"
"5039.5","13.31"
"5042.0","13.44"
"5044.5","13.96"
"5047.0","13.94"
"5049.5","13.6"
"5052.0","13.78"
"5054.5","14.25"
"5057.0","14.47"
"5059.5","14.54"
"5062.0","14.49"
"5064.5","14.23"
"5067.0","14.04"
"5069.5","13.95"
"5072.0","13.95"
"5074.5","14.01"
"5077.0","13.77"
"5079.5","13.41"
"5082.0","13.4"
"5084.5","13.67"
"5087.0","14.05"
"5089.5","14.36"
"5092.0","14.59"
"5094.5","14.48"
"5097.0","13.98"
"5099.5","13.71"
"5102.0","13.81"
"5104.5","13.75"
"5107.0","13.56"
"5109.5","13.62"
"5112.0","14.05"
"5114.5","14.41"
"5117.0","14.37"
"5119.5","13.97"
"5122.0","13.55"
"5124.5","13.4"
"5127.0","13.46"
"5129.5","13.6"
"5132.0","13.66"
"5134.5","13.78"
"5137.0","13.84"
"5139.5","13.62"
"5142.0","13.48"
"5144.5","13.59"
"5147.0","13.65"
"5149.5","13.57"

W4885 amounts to 13.7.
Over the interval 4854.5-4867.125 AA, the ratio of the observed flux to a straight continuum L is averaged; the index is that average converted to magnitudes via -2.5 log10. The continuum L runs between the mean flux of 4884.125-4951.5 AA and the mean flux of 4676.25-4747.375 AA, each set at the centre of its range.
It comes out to 0.16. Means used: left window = 14.5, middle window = 12.3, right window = 14.1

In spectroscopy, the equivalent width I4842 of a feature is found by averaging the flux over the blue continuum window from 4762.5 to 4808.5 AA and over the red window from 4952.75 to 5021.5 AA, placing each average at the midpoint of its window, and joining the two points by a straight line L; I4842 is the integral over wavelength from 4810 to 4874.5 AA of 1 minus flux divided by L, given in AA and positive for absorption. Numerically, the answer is 2.0 AA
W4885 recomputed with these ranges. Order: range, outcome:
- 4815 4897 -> 13.9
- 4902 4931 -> 13.9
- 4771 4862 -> 14.3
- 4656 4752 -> 14.5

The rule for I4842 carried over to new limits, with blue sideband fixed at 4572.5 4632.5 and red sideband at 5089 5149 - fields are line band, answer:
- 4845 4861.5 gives 1.06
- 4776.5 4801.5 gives -0.51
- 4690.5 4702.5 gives 0.04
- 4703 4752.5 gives -0.18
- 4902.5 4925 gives 0.51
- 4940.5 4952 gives -0.40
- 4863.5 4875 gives 0.65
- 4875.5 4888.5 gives 0.05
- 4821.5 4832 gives 0.07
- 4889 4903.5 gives -0.15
